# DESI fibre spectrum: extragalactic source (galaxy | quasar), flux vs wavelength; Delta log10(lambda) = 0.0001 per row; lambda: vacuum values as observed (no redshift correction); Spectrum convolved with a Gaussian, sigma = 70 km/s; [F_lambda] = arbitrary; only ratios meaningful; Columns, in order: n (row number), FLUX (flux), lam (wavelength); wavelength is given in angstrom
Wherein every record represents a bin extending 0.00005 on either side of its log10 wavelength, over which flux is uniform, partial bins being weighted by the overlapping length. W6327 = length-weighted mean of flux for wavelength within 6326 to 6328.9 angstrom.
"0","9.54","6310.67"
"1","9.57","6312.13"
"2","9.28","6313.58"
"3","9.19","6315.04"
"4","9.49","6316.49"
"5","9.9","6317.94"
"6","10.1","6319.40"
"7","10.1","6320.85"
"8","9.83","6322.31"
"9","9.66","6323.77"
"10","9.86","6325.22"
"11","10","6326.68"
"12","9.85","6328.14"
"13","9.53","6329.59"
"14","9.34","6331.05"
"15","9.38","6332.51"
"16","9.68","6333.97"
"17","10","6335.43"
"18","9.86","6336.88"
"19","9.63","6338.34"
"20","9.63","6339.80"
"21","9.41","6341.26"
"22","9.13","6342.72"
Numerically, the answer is 9.93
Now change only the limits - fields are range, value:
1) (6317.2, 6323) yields 9.98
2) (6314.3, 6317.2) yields 9.33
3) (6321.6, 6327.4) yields 9.84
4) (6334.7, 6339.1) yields 9.84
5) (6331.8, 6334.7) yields 9.52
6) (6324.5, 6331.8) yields 9.71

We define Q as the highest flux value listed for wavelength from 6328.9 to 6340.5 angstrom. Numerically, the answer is 10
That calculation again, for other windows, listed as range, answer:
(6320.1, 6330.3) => 10.1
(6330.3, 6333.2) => 9.38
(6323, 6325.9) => 9.86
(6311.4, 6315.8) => 9.57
